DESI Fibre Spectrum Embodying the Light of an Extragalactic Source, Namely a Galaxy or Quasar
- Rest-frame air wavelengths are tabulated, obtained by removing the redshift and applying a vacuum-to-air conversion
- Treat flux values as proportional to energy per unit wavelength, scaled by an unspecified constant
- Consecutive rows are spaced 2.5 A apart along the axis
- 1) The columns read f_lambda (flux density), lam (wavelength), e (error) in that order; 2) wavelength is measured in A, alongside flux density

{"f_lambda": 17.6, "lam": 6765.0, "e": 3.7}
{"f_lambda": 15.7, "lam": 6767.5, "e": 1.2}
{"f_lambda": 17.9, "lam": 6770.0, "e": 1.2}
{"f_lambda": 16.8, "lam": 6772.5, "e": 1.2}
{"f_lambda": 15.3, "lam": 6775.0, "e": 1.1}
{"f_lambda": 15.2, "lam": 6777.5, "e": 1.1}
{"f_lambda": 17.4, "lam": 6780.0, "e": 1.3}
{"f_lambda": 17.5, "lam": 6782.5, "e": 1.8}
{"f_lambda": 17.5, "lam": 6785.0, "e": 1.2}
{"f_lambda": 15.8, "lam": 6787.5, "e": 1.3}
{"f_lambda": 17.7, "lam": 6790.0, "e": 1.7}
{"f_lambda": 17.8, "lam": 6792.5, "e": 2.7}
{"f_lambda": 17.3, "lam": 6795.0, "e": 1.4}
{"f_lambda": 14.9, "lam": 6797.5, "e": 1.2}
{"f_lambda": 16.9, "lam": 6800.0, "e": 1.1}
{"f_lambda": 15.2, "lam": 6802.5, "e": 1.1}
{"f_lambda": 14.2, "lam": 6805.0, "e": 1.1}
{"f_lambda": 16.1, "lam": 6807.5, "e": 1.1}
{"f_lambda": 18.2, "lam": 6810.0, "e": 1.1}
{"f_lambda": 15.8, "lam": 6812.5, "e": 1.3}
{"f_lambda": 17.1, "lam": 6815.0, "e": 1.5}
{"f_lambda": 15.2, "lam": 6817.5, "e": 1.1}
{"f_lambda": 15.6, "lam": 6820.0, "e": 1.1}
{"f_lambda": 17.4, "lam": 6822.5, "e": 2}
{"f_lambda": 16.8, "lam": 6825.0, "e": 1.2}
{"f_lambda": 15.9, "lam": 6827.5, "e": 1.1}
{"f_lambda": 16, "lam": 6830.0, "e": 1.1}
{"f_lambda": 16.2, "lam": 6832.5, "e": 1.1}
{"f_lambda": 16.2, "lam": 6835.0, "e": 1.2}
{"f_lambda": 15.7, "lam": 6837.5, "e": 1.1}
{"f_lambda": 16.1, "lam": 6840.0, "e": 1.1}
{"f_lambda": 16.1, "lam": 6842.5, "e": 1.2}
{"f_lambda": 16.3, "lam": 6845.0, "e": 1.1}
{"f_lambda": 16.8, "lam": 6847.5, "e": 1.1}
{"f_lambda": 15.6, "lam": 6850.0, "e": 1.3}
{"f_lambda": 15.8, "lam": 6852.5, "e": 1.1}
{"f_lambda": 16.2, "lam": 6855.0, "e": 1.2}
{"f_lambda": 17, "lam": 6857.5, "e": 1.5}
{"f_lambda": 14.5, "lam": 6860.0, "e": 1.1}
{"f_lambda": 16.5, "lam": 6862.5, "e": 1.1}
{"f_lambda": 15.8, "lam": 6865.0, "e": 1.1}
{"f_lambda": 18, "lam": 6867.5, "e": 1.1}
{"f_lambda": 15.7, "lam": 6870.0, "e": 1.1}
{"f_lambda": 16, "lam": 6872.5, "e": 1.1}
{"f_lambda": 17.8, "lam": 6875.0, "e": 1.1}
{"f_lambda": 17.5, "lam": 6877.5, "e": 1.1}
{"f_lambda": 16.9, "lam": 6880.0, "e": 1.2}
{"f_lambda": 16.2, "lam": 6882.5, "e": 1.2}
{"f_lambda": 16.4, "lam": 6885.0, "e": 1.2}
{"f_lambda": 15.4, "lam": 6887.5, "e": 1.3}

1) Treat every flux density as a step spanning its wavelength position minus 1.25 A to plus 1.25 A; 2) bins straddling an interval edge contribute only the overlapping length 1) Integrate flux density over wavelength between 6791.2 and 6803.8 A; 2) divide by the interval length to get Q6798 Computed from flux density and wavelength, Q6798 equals 16.4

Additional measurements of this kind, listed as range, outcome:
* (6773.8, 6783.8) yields 16.4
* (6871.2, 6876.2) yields 16.9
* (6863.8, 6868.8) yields 16.9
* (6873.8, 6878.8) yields 17.6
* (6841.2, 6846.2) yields 16.2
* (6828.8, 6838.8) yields 16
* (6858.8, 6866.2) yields 15.6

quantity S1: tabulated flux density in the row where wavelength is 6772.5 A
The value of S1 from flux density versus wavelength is 16.8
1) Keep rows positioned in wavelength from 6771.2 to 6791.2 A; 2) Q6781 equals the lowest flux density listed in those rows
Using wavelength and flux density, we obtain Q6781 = 15.2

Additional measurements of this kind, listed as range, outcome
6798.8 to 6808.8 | 14.2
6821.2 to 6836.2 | 15.9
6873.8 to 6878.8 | 17.5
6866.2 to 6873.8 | 15.7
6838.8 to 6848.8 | 16.1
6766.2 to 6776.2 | 15.3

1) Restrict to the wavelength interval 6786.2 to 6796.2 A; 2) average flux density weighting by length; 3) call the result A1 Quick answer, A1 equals 17.2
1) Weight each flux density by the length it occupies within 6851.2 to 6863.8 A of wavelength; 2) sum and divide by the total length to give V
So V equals 16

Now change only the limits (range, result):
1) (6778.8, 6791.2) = 17.2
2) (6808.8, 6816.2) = 17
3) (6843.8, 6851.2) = 16.2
